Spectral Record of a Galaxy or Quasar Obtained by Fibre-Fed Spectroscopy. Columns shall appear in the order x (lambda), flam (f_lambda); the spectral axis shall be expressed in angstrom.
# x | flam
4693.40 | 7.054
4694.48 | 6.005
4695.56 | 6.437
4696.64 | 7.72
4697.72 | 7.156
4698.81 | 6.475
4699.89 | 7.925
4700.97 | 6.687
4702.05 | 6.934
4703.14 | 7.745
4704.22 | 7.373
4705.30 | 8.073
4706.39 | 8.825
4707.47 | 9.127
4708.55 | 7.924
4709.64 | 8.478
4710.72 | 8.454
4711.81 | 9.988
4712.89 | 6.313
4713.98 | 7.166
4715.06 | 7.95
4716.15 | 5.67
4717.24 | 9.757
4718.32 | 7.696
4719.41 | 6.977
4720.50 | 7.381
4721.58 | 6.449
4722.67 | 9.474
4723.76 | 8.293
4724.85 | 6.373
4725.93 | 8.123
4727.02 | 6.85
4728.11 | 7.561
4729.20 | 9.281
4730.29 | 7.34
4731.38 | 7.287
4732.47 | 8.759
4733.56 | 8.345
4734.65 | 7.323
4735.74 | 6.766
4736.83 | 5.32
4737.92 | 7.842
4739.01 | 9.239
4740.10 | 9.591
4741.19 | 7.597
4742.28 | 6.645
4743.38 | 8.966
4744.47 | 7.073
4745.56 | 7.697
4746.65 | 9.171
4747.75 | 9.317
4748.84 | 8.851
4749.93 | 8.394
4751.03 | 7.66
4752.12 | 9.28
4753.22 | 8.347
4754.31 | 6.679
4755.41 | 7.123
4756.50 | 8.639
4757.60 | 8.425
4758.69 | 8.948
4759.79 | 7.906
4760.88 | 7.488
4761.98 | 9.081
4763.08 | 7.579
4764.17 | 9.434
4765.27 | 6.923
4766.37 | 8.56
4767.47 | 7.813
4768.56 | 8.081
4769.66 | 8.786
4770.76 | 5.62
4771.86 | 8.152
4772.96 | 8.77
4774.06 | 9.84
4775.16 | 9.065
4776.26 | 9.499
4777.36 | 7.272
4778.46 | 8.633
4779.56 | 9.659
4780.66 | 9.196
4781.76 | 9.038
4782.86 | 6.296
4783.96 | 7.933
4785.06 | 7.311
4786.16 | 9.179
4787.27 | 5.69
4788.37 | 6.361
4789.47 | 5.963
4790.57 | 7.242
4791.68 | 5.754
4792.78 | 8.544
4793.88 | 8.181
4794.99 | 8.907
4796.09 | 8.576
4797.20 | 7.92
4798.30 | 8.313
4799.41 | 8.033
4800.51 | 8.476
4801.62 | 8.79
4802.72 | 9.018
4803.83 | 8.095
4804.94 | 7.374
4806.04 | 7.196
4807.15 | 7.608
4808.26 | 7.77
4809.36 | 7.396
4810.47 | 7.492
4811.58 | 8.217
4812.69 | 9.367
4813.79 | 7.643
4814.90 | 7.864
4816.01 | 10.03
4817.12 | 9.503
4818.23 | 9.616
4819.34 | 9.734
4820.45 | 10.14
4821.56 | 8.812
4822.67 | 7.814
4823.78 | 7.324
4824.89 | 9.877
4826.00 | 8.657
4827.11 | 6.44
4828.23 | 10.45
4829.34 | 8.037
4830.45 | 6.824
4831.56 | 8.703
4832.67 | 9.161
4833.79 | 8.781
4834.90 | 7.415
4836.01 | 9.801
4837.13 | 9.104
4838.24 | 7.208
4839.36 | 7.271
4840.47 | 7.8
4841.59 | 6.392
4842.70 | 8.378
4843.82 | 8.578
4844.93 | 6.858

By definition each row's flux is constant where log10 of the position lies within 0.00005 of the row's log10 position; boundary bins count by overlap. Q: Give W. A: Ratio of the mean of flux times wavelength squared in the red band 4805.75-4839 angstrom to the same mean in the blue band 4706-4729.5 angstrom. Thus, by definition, 1.1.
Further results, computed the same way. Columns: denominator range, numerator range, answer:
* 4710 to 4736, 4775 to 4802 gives 1.06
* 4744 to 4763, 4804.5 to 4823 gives 1.06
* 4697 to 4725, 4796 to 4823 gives 1.14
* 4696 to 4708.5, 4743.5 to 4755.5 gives 1.10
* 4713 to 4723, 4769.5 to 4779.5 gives 1.15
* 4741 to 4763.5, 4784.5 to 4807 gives 0.97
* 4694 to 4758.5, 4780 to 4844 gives 1.08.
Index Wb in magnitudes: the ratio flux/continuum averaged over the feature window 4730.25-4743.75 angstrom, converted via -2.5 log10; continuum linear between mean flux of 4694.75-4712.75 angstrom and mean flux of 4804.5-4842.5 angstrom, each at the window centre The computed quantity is 0.02 mag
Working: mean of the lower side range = 7.77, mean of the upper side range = 8.32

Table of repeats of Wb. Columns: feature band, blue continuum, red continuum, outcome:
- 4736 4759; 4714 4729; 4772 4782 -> 0.017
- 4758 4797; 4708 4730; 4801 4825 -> 0.023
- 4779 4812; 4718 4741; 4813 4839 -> 0.067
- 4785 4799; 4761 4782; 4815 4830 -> 0.146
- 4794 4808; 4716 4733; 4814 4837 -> 0.041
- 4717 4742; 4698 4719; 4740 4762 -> 0.030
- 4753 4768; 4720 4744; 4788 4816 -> -0.033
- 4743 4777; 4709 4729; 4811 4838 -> -0.022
